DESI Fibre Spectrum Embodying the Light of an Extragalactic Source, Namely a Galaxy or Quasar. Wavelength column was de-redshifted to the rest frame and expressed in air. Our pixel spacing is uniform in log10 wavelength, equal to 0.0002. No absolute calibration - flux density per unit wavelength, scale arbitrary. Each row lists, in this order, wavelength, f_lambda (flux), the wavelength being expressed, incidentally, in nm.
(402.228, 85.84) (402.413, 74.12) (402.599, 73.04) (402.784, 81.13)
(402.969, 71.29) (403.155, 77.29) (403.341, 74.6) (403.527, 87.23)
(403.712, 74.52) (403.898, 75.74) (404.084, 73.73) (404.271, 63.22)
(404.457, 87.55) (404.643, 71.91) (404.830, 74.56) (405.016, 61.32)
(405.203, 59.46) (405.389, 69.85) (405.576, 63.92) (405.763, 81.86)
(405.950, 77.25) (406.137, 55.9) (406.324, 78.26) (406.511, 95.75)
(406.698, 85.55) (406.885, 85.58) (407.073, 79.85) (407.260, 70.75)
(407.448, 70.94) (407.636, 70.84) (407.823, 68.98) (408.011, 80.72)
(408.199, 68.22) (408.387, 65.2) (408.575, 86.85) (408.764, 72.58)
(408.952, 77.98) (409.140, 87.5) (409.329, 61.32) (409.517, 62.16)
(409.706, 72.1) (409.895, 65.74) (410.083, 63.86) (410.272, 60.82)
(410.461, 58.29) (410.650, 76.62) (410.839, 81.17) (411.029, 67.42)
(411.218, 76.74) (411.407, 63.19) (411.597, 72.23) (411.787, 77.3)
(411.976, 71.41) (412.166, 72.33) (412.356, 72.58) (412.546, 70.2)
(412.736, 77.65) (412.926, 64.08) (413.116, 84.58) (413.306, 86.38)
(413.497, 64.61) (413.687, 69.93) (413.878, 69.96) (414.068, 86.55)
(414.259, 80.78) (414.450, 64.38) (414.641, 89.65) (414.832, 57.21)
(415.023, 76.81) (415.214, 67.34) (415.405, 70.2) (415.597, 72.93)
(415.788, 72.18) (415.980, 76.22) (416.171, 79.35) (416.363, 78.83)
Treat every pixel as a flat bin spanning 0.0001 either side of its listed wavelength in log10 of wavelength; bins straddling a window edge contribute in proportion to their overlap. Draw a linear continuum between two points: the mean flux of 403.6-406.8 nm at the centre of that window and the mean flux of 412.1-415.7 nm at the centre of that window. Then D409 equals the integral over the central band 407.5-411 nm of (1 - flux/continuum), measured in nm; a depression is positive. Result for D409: 0.12 nm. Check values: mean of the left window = 73.7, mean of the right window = 73.6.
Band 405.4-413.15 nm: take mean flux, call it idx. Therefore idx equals 72.9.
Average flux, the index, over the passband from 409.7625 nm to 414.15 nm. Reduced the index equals 71.9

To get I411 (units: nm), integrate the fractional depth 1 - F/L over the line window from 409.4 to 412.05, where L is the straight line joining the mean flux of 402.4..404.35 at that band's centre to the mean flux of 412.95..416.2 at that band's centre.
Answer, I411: 0.19 nm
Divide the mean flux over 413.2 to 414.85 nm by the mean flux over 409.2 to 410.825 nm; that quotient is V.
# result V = 1.13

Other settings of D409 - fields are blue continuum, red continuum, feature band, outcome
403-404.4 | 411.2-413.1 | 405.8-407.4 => -0.09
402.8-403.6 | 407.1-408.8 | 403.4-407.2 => 0.02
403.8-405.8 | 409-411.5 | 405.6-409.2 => -0.33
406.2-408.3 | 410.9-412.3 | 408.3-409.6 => 0.03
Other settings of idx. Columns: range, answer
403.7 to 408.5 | 73.6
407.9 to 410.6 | 70.3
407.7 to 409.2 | 75.7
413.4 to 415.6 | 72.5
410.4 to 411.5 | 71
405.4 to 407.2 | 77.7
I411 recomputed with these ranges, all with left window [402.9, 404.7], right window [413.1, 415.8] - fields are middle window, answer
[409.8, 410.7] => 0.123 nm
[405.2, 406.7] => 0.021 nm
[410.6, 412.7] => 0.045 nm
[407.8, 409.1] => -0.003 nm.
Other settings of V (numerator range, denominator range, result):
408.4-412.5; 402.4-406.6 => 0.96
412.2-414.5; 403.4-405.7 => 1.03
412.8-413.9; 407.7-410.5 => 1.05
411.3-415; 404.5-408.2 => 0.99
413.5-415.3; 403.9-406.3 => 1.04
